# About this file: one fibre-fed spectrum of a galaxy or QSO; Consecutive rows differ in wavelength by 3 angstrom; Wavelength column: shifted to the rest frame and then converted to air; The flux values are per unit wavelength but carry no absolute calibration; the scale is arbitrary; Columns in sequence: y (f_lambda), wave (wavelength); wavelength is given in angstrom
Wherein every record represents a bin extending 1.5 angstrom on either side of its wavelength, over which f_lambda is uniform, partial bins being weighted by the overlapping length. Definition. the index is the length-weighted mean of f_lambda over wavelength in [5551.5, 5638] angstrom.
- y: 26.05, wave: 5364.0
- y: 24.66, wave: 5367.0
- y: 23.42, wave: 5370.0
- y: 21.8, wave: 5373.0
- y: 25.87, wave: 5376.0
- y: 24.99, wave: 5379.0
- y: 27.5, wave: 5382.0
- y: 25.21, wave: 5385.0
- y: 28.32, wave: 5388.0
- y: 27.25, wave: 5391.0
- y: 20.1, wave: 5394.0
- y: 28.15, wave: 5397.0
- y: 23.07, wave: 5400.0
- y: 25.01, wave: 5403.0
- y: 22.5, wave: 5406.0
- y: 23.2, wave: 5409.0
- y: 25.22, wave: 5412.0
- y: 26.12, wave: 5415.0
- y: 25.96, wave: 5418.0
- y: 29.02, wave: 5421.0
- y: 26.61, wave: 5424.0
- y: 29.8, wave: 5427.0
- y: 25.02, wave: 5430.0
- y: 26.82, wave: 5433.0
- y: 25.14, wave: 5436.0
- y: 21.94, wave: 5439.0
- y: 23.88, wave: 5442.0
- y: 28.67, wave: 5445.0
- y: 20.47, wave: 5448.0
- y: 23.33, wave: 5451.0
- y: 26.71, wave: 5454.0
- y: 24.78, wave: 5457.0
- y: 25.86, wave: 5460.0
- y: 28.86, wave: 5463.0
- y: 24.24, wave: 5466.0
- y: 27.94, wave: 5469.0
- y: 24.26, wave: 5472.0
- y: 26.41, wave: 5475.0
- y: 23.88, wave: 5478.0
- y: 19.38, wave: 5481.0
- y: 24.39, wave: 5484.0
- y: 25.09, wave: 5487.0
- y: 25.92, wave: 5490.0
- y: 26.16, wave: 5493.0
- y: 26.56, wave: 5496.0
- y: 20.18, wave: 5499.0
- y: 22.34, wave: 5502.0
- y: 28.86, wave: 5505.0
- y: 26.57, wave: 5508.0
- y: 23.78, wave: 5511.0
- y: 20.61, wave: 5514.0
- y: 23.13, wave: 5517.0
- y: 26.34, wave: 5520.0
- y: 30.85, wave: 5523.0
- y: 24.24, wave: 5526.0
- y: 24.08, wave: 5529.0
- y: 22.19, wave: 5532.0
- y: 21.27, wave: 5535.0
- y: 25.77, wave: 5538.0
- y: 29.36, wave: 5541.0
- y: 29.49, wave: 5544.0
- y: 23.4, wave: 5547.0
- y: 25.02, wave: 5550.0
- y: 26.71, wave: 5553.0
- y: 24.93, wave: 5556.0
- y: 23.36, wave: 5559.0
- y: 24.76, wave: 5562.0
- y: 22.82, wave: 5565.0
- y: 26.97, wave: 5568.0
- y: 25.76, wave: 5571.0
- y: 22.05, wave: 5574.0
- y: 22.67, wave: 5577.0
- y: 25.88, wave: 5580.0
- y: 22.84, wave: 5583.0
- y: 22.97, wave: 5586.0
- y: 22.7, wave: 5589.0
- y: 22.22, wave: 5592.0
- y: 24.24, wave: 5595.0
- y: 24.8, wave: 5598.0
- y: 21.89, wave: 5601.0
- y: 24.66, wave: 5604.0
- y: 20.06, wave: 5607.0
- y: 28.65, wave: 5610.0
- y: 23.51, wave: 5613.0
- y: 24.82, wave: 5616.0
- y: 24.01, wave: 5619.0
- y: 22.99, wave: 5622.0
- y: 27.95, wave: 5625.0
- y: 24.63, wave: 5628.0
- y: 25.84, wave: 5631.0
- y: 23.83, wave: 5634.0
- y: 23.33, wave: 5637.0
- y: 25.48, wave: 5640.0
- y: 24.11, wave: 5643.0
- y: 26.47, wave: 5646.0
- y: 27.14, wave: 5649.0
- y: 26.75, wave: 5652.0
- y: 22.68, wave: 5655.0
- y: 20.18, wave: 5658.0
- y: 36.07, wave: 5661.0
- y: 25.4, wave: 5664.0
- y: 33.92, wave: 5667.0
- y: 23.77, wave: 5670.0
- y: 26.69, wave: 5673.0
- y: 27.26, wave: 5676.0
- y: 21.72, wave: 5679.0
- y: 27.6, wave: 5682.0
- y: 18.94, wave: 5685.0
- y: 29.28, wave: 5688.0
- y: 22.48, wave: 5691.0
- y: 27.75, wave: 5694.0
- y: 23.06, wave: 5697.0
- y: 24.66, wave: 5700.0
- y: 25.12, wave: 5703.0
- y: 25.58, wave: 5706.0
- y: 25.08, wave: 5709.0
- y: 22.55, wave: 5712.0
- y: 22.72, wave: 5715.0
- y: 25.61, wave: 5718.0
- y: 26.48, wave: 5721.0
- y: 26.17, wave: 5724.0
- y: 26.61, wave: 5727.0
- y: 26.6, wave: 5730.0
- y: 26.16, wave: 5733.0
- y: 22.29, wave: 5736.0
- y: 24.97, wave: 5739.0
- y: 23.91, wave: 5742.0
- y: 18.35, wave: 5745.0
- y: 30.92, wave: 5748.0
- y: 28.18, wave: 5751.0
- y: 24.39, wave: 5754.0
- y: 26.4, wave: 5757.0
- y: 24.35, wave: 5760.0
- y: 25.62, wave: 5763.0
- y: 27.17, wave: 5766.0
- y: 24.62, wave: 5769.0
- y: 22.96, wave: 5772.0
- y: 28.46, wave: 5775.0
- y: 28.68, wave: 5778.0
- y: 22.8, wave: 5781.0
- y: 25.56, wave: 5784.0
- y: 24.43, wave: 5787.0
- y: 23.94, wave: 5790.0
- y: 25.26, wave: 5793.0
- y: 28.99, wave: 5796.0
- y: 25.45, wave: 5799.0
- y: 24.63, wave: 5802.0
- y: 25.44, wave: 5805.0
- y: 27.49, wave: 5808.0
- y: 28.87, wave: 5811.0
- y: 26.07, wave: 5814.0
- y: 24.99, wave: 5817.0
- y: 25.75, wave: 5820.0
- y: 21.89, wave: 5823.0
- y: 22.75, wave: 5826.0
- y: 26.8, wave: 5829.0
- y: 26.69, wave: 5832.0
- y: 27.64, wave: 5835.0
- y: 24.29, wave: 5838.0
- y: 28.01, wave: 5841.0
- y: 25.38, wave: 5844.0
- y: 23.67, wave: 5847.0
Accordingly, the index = 24.2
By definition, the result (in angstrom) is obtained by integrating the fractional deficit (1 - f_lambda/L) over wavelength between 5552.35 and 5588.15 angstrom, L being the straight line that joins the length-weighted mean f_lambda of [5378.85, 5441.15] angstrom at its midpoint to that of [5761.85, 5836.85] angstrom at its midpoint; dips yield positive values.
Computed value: 2.0 angstrom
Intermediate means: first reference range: 25.6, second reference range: 25.7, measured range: 24.2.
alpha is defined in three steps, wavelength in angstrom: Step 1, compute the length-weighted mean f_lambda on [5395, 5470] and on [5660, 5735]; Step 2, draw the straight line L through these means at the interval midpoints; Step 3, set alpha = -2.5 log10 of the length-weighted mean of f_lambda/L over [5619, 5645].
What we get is 0.04 mag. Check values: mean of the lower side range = 25.5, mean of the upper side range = 25.8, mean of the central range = 24.8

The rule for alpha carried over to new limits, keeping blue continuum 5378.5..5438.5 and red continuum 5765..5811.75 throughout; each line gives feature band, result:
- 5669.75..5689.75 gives 0.03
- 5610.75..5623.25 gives 0.07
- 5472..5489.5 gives 0.08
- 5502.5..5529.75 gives 0.02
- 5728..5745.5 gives 0.08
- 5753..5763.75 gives 0.03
